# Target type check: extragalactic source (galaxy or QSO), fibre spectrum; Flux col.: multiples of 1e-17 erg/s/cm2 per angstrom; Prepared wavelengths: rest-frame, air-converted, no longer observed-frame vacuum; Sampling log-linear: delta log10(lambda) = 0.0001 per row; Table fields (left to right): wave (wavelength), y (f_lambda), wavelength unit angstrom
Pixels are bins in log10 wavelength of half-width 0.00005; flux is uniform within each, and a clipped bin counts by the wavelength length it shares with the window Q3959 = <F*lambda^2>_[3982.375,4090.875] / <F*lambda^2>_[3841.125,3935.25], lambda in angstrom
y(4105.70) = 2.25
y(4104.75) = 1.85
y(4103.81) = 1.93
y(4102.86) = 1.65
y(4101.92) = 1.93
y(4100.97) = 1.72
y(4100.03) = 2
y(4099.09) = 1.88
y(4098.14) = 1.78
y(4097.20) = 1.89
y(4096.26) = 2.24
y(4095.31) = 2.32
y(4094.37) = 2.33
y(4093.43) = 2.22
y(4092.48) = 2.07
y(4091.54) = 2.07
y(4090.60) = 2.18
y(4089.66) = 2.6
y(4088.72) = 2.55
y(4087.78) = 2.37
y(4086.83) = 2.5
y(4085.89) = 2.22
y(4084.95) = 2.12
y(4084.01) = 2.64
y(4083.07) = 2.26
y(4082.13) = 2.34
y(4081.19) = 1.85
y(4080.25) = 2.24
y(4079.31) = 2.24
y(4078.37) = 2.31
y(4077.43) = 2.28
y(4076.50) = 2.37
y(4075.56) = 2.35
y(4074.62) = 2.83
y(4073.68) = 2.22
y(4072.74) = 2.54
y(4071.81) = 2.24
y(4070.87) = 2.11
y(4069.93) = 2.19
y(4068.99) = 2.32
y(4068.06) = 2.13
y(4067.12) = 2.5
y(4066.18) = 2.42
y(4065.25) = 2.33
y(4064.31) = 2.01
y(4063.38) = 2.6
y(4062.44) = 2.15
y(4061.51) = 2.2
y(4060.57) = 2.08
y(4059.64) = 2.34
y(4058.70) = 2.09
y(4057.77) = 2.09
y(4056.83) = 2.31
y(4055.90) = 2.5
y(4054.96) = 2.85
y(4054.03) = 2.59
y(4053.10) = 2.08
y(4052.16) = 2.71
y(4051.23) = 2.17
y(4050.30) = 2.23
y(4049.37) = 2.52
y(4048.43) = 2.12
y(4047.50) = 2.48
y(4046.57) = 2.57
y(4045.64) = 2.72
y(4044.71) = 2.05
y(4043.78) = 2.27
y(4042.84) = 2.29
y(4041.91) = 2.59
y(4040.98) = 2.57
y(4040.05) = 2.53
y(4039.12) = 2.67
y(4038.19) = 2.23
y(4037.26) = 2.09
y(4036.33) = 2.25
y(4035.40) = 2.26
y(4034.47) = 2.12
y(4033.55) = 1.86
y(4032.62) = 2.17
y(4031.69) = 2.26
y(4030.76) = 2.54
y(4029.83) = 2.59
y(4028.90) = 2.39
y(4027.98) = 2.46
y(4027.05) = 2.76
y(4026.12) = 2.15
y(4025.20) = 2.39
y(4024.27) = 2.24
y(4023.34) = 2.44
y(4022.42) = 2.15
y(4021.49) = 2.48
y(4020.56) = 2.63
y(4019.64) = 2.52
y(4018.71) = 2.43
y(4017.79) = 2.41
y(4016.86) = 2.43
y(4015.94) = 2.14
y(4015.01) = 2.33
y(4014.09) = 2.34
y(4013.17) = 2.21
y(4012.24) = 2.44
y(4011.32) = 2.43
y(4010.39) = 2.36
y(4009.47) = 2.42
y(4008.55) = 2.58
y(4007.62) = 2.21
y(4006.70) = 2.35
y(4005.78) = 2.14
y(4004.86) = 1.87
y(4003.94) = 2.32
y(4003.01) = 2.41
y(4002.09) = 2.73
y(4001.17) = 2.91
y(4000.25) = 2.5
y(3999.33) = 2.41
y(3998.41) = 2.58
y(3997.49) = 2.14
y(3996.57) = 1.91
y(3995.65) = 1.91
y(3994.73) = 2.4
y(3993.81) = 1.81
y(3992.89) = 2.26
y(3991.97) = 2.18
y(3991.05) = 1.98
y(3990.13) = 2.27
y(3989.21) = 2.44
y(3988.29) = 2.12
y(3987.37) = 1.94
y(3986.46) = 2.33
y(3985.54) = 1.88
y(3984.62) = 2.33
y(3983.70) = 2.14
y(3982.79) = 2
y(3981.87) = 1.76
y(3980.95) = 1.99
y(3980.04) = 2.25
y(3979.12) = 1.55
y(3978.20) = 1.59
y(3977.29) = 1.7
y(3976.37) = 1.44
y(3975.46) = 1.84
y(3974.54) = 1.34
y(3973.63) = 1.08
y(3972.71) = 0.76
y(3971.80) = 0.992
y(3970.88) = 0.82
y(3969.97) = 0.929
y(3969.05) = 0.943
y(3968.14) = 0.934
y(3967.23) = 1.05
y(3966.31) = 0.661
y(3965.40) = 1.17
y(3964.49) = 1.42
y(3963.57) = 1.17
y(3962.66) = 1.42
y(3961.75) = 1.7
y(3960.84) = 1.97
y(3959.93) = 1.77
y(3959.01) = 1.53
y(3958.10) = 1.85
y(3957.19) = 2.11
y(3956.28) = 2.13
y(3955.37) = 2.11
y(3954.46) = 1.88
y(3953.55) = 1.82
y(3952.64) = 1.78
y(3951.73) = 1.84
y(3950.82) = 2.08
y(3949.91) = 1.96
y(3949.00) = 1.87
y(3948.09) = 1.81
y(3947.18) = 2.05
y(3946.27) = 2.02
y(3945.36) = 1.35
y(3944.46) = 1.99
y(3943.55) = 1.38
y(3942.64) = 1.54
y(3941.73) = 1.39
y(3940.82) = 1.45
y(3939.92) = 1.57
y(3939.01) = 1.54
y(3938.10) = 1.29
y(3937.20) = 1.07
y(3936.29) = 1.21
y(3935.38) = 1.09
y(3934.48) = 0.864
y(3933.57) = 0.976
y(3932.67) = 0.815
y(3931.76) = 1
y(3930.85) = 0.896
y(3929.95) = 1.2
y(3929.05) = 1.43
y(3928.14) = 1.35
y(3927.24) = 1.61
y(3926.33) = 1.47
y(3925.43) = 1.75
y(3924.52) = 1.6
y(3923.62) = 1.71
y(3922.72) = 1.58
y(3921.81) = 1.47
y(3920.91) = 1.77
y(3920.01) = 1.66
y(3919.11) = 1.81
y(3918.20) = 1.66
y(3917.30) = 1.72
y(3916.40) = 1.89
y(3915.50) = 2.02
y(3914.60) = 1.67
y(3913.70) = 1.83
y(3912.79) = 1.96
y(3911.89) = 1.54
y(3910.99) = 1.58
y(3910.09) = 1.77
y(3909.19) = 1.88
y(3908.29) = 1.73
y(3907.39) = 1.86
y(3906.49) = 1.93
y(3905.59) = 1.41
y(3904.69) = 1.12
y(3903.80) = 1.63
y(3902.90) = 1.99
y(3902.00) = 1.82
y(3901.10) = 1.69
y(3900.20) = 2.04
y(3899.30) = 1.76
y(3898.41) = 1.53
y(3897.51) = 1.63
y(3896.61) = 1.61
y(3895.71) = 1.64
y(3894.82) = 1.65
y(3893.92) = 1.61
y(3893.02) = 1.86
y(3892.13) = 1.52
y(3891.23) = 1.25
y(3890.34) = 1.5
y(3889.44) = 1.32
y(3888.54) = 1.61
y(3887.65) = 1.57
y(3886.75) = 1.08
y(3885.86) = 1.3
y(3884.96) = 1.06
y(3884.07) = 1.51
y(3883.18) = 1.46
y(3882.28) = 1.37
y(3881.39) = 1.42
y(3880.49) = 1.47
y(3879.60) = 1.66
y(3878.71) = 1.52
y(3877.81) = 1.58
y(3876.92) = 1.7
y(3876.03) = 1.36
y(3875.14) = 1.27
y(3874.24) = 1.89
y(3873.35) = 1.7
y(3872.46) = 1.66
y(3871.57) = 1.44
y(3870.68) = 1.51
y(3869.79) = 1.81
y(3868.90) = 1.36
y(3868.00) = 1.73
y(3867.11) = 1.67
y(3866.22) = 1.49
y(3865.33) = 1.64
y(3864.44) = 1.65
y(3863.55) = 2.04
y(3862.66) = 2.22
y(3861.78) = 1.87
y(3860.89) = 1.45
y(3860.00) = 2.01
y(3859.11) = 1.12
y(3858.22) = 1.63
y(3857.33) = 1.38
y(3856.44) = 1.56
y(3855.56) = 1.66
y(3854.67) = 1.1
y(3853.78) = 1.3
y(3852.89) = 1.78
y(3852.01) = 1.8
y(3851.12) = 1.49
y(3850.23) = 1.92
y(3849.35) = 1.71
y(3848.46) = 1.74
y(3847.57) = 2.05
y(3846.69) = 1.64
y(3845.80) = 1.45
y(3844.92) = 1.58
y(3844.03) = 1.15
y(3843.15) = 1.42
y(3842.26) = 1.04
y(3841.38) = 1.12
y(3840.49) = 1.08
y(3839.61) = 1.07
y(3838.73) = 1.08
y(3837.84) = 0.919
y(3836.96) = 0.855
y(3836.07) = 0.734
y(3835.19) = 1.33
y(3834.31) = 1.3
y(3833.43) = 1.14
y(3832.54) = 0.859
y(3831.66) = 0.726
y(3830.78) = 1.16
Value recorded 1.6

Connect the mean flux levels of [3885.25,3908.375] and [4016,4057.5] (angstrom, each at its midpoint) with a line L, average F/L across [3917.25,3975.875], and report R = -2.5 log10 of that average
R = 0.26 mag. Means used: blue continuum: 1.6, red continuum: 2.38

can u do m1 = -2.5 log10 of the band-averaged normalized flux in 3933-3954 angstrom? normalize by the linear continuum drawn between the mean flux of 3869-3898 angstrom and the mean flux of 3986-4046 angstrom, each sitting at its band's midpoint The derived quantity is 0.21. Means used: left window 1.51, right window 2.33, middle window 1.56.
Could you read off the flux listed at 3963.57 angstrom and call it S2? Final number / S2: 1.17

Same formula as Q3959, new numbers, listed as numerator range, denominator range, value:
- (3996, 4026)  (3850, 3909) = 1.59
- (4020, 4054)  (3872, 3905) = 1.64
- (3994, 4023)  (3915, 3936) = 1.70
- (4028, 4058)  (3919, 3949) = 1.73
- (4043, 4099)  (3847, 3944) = 1.61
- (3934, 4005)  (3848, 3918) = 1.13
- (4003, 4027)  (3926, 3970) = 1.63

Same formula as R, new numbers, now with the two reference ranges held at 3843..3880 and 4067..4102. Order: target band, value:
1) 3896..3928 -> 0.033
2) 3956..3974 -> 0.400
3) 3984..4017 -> -0.139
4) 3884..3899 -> 0.144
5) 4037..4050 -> -0.138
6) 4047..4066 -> -0.081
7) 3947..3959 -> -0.034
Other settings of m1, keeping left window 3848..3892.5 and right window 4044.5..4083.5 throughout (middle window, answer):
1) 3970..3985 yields 0.251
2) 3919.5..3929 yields 0.116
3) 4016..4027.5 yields -0.120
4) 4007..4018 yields -0.115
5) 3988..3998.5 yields -0.056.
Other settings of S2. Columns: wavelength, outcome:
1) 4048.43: 2.12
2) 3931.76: 1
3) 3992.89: 2.26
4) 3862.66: 2.22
